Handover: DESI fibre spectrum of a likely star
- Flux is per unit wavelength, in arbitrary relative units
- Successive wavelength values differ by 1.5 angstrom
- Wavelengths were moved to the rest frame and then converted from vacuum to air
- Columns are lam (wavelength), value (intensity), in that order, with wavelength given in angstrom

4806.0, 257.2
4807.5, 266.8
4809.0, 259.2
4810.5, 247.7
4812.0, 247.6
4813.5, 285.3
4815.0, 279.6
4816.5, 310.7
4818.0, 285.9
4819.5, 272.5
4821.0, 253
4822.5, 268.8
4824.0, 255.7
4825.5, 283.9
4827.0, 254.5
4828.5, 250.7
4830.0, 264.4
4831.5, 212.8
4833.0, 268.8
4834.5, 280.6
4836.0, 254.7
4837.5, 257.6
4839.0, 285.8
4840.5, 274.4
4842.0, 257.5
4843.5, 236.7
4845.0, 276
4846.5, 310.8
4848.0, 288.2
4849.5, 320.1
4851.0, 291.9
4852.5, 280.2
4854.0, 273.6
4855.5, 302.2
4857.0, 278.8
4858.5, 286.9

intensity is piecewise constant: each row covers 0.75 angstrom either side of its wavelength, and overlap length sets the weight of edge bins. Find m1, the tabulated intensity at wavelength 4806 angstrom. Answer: 257.2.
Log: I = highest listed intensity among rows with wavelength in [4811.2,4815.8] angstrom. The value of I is 285.3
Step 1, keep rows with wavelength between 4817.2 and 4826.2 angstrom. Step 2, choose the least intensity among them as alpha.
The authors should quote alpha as 253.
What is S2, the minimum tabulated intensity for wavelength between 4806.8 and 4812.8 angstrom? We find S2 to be 247.6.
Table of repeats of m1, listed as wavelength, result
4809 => 259.2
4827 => 254.5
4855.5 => 302.2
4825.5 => 283.9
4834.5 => 280.6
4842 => 257.5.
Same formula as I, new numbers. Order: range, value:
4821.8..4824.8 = 268.8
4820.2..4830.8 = 283.9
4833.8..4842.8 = 285.8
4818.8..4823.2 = 272.5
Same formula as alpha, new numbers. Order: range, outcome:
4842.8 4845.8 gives 236.7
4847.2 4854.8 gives 273.6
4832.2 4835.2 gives 268.8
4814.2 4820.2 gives 272.5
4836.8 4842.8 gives 257.5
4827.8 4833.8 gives 212.8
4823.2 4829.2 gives 250.7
